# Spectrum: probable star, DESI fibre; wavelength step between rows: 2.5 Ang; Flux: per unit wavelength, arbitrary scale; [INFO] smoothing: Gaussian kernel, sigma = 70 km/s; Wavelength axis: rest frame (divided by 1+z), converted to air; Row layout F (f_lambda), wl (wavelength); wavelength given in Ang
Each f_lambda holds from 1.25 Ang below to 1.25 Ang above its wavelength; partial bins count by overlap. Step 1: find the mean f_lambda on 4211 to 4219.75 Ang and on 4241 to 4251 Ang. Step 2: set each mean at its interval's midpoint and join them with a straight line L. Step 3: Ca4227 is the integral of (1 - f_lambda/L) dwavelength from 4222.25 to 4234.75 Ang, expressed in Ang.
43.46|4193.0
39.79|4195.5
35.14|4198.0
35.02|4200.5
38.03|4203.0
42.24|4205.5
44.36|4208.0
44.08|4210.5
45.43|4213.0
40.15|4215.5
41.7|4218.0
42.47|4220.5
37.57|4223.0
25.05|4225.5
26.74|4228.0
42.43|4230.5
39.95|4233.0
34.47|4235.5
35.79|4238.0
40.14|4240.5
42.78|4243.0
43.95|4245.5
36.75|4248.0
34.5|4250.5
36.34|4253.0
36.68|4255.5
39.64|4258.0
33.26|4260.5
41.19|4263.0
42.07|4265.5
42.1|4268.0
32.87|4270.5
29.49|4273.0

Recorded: 2.2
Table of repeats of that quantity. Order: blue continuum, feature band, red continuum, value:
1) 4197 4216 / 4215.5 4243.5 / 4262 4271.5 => 2.2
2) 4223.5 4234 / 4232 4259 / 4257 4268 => -1.3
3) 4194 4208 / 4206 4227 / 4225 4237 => -2.0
